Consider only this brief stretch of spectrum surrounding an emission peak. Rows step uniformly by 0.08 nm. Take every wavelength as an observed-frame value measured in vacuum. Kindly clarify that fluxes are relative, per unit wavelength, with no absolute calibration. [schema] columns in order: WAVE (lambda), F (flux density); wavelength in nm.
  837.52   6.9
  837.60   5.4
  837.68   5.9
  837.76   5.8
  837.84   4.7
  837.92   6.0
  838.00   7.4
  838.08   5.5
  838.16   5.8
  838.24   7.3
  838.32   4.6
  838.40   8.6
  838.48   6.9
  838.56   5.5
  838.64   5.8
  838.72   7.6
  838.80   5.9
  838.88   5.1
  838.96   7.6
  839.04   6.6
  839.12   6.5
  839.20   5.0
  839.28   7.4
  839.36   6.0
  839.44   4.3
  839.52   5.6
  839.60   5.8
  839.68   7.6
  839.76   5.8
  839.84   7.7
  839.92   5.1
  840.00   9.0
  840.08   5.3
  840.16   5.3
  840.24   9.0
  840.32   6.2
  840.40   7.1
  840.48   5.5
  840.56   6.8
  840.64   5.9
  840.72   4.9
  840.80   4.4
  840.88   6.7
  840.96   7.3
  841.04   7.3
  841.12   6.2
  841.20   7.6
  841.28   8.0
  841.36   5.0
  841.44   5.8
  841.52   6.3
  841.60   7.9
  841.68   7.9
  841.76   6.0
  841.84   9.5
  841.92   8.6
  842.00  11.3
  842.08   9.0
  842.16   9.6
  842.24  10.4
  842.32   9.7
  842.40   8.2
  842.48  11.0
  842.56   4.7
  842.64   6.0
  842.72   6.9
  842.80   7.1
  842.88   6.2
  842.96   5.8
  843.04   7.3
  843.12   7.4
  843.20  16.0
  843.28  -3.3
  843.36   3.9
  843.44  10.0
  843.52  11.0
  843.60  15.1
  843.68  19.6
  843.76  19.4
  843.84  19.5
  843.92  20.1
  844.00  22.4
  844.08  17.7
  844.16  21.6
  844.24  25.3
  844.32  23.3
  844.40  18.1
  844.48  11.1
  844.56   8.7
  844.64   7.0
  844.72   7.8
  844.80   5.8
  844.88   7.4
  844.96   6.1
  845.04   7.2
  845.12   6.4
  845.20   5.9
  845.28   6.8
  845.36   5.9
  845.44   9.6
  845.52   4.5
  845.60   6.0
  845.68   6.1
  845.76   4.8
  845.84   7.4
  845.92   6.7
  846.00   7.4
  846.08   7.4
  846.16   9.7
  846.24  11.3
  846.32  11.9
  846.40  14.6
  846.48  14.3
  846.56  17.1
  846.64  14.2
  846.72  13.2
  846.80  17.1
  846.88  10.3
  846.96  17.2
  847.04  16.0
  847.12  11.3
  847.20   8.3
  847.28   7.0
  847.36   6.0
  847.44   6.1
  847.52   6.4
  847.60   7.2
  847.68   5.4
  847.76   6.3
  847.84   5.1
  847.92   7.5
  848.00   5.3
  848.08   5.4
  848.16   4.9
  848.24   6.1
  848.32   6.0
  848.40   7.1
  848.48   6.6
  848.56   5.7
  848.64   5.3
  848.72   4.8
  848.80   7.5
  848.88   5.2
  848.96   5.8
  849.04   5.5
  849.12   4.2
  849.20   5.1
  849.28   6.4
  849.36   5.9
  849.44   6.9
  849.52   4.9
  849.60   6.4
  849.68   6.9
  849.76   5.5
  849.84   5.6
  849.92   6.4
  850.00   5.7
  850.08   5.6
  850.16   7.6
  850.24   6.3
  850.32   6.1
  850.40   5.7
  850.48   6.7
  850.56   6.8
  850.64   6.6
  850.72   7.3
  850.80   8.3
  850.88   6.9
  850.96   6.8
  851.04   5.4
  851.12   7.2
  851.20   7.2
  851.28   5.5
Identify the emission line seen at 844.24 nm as H-alpha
